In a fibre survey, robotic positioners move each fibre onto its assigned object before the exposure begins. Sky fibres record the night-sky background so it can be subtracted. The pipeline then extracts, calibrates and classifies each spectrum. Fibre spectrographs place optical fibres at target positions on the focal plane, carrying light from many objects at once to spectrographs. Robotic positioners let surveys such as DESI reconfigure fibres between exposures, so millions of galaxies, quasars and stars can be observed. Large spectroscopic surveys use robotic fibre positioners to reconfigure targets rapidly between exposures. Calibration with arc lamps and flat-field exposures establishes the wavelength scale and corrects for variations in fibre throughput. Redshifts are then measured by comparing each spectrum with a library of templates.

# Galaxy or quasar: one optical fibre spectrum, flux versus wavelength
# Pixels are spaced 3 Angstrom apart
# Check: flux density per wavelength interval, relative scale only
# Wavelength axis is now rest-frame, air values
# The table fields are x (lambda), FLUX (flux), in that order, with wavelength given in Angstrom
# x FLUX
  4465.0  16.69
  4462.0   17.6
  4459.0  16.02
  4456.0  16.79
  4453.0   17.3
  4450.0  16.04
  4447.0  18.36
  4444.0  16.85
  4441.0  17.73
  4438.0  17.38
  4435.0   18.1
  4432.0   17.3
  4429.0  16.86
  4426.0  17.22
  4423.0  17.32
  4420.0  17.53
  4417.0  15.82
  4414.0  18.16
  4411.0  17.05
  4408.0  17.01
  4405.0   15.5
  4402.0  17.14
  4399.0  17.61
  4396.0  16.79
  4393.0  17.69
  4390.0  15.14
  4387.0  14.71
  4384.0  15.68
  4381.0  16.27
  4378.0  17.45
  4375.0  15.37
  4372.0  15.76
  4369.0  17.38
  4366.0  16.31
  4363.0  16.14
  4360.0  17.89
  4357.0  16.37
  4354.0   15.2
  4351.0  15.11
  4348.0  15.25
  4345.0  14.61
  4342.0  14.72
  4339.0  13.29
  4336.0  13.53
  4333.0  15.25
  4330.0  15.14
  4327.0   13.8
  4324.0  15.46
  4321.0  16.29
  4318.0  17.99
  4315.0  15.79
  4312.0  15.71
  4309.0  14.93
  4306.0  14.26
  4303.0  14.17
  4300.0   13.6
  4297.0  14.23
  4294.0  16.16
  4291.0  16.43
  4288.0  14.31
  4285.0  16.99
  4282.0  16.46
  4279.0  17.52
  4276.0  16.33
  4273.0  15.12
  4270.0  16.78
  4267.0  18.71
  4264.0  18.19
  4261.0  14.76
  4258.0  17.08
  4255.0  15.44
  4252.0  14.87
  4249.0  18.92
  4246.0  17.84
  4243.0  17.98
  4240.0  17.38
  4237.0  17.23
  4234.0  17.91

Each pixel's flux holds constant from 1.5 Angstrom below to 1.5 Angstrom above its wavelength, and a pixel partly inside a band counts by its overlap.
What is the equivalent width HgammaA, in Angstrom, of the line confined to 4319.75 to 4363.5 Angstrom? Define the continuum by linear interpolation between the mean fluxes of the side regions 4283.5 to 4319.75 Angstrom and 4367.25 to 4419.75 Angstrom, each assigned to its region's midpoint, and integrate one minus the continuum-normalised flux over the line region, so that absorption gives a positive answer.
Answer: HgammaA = 2.0 Angstrom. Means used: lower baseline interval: 15.4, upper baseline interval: 16.5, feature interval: 15.2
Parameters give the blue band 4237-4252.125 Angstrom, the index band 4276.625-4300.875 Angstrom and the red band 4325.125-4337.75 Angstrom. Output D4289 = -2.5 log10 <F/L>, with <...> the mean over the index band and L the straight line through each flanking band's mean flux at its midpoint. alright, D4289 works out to 0.02 mag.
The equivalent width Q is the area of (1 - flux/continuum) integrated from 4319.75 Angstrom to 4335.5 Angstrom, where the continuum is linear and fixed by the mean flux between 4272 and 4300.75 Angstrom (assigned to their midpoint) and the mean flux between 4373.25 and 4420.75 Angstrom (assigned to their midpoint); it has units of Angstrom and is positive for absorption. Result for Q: 1.0 Angstrom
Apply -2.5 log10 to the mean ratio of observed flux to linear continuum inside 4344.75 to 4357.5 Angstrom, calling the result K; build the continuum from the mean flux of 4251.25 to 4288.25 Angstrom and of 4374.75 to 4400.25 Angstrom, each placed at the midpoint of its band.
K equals 0.07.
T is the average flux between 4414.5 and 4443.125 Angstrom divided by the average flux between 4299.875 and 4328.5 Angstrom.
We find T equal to 1.13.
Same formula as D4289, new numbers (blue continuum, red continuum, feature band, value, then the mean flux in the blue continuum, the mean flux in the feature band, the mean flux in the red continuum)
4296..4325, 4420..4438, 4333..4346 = 0.12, 15.3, 14.2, 17.4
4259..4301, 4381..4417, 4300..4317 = 0.09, 16.2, 14.9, 16.5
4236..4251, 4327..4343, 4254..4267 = 0.03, 17.8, 16.7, 14.3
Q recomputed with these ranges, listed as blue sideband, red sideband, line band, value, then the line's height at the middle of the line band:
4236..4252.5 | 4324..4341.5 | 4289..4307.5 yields 0.94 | 15.6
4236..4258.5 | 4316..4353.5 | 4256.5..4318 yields 0.90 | 16.2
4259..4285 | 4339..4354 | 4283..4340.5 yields 2.08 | 15.7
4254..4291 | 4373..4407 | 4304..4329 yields 1.41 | 16.4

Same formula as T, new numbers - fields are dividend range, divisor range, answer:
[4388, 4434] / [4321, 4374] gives 1.10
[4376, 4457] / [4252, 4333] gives 1.07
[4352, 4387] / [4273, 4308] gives 1.05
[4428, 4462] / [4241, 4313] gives 1.07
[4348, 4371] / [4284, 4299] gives 1.05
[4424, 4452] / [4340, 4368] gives 1.10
